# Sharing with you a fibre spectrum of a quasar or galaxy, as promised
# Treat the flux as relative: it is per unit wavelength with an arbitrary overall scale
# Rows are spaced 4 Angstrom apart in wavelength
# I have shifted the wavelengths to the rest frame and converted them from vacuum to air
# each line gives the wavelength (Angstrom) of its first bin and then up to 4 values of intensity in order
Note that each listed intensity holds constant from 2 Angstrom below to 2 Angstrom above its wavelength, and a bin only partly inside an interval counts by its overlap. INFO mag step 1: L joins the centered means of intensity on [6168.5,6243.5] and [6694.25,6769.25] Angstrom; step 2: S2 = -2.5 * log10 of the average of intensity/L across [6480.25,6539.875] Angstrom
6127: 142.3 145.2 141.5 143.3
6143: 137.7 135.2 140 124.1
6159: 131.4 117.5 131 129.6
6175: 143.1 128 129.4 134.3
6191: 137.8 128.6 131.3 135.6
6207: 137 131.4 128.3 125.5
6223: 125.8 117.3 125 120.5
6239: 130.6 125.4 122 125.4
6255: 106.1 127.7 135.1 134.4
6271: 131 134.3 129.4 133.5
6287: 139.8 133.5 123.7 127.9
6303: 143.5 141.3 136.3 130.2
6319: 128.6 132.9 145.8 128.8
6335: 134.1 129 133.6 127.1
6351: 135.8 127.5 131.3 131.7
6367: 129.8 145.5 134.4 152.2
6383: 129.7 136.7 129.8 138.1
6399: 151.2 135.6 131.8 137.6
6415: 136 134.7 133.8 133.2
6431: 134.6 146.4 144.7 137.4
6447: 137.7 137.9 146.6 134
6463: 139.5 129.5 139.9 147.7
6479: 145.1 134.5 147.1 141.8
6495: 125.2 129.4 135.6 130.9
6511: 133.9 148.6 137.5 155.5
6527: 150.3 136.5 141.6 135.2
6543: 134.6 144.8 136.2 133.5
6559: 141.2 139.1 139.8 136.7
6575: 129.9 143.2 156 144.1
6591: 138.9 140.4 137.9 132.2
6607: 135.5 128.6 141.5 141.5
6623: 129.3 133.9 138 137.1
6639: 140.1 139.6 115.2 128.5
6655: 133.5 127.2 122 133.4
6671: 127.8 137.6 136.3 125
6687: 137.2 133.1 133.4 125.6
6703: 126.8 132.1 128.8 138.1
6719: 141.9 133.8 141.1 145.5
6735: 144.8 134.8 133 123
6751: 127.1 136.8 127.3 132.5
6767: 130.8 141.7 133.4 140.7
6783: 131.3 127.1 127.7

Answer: -0.06 mag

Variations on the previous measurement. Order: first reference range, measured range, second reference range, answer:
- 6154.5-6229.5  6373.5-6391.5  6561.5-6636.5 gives -0.028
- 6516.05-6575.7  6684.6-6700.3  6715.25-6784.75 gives 0.034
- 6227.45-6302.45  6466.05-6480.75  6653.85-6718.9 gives -0.092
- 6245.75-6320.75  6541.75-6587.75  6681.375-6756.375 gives -0.057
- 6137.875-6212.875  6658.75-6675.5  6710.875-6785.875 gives 0.047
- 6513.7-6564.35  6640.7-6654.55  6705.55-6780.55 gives 0.075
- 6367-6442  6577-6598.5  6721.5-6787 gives -0.061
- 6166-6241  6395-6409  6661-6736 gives -0.063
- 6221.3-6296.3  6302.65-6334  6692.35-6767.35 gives -0.060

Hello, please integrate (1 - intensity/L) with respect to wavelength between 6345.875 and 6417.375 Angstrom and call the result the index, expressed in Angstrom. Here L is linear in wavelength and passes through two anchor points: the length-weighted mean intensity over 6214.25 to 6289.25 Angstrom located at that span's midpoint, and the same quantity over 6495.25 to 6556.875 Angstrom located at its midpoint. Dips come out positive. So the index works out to -1.7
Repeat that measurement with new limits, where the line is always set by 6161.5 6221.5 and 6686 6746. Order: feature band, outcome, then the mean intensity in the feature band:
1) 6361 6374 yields -0.29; 136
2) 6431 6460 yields -1.60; 140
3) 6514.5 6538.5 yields -1.87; 144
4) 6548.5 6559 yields -0.20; 137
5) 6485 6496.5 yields -0.44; 139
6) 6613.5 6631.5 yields -0.29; 137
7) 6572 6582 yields -0.33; 139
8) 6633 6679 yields 1.14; 131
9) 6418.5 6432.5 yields -0.11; 134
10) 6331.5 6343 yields 0.07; 132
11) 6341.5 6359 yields 0.20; 131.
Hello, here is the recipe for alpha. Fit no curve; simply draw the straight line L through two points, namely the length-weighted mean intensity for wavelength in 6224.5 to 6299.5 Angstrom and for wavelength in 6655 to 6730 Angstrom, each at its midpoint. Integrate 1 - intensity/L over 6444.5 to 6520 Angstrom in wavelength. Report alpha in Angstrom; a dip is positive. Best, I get -4.63 Angstrom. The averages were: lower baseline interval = 127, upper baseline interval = 132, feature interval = 138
